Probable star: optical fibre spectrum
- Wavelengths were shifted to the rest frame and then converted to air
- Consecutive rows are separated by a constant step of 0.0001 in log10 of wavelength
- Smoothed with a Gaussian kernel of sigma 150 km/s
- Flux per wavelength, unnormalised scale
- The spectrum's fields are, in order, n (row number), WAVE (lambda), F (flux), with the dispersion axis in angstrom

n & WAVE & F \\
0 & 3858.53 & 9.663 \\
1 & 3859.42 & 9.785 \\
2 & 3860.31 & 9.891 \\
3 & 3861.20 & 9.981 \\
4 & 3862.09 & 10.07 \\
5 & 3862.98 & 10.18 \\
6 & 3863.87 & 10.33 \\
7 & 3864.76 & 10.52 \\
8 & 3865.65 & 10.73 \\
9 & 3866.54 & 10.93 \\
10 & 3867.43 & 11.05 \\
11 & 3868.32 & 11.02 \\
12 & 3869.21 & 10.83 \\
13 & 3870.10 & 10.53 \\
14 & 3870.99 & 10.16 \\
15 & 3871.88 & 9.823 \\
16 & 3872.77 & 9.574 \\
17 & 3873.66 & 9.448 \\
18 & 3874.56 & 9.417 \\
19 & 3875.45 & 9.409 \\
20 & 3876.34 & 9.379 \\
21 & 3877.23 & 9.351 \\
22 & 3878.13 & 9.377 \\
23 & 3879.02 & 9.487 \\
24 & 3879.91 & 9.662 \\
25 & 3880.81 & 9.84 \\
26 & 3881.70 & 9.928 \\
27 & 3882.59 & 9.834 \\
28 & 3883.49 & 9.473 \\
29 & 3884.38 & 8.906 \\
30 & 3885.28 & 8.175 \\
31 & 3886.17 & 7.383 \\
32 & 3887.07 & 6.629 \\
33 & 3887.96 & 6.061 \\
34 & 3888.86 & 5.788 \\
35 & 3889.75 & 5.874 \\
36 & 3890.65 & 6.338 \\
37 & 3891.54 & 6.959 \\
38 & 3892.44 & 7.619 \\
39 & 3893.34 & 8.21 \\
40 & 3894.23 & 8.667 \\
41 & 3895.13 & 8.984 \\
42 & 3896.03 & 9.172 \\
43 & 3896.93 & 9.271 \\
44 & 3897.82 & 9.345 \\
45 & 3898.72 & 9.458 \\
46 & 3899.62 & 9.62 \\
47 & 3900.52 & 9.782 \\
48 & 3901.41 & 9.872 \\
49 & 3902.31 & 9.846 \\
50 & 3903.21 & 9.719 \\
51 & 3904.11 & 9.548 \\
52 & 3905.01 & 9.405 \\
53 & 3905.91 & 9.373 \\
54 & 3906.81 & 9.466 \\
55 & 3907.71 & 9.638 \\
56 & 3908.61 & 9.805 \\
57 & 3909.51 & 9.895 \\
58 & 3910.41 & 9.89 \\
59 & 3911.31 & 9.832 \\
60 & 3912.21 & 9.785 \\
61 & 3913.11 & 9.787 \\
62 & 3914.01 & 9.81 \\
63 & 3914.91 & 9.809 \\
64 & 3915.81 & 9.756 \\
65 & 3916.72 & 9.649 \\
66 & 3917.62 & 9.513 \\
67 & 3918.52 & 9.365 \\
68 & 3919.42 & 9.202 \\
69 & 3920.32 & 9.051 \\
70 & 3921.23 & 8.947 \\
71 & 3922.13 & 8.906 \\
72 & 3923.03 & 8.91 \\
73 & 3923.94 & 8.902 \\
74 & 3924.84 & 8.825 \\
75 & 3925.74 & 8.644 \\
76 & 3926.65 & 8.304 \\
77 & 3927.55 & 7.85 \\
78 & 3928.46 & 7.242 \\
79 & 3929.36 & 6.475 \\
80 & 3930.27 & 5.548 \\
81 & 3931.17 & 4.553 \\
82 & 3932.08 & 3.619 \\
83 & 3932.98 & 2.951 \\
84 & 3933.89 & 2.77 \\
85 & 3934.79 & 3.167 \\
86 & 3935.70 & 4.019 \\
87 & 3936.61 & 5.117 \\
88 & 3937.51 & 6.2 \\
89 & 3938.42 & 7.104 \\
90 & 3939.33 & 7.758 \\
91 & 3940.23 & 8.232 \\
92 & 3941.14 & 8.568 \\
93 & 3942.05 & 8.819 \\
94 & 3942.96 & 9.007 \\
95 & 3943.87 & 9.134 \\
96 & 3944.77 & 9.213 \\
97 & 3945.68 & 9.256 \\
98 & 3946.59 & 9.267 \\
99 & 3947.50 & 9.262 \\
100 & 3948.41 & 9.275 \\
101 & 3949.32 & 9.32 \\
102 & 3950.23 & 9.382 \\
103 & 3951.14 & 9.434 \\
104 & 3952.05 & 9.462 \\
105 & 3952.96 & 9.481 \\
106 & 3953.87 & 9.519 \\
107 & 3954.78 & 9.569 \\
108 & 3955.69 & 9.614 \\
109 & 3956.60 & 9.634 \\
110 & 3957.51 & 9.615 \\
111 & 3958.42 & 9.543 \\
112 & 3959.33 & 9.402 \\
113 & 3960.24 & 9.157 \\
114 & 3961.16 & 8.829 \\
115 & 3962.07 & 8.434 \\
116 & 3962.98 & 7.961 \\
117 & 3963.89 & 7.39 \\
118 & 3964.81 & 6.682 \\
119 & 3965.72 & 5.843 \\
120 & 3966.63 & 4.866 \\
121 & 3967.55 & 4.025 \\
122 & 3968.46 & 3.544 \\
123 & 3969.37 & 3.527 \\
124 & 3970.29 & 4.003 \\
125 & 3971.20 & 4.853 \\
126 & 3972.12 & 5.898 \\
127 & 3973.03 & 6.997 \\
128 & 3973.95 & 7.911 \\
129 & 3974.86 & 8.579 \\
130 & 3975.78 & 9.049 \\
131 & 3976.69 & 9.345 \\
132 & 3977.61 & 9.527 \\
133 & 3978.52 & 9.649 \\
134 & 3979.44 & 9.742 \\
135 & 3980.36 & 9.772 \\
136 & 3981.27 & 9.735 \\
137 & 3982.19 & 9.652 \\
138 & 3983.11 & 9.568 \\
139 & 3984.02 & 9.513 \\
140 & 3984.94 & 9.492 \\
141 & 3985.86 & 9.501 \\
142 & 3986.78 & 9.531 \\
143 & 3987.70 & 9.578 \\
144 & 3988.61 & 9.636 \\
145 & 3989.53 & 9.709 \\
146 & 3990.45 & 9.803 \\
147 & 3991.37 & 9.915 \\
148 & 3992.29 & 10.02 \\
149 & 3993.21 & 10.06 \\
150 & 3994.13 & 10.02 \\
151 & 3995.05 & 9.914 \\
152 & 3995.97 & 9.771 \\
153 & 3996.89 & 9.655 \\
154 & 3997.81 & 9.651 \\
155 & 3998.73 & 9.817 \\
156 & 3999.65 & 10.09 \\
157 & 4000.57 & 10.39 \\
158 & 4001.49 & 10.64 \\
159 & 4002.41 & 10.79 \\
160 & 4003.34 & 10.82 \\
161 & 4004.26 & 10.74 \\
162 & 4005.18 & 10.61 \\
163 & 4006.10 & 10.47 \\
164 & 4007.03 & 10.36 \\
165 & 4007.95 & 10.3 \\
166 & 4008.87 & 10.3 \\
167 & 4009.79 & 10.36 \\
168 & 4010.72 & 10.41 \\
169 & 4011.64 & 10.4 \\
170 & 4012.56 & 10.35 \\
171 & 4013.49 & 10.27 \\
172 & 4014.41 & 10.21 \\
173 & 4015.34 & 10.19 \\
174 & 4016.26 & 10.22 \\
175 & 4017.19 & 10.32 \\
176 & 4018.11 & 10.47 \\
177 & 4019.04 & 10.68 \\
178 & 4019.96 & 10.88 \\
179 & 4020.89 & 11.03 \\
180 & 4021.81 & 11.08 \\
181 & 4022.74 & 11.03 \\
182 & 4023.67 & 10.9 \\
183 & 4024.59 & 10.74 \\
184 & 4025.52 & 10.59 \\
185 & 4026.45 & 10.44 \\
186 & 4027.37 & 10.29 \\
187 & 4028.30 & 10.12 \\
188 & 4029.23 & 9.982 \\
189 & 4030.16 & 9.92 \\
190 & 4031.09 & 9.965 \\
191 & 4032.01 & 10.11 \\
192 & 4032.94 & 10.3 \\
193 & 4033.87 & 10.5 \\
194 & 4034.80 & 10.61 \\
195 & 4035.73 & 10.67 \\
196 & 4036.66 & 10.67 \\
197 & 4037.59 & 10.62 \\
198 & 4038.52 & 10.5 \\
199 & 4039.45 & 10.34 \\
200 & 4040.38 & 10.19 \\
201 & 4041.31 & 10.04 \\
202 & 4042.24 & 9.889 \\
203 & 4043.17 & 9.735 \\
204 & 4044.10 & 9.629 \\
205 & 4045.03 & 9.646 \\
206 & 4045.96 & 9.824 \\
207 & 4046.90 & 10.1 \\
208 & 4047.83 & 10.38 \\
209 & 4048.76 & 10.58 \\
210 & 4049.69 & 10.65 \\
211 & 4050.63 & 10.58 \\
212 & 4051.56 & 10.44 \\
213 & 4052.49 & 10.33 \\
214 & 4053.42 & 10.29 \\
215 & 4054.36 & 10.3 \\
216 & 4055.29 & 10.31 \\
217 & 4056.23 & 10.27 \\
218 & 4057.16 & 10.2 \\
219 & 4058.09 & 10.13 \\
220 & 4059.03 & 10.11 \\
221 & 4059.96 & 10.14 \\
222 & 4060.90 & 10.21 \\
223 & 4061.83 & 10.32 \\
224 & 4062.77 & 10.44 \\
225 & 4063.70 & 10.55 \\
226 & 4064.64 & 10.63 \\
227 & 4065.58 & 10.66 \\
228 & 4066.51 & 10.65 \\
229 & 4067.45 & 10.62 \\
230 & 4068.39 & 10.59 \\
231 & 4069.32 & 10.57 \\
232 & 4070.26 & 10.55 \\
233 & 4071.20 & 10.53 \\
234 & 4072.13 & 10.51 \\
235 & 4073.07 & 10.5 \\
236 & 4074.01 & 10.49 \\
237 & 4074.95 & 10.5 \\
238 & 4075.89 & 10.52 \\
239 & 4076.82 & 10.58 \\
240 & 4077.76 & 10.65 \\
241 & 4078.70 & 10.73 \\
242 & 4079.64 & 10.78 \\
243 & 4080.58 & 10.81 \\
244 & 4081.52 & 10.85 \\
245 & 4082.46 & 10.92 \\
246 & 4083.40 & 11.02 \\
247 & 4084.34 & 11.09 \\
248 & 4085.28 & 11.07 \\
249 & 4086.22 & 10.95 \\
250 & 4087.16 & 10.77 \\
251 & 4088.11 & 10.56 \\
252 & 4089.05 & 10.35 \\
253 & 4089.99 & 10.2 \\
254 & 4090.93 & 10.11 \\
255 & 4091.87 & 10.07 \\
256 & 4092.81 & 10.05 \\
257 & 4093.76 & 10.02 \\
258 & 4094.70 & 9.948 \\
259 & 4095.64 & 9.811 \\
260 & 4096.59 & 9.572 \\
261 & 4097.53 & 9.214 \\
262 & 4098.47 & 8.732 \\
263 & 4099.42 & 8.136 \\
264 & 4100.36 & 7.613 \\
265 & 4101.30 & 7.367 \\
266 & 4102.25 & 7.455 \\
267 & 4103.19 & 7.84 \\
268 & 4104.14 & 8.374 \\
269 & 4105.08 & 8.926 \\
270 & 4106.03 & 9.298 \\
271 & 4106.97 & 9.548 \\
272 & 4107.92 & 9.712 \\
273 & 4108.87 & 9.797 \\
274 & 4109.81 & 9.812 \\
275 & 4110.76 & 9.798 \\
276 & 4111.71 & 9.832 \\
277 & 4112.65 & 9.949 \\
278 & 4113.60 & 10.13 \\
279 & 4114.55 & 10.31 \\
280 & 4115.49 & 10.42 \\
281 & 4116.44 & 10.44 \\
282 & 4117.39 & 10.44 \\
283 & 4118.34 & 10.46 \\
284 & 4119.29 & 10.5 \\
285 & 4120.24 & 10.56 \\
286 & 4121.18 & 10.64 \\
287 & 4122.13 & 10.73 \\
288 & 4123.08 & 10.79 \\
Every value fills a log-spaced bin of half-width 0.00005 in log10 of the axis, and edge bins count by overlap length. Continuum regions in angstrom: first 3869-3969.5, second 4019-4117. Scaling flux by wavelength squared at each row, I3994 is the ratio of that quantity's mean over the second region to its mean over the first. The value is 1.3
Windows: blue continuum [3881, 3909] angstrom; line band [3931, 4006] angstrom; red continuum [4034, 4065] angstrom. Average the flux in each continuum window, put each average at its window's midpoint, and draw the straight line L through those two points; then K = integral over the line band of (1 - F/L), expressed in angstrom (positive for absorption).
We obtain 8.47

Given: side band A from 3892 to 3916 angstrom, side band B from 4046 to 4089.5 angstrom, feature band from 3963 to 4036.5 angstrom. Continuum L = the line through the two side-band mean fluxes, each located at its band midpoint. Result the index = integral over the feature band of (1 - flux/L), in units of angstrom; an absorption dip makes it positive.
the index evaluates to 4.9 angstrom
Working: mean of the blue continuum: 9.46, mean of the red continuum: 10.5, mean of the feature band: 9.42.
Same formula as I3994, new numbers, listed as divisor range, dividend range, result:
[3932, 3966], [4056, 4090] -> 1.41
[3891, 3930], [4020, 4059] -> 1.21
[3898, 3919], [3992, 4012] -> 1.11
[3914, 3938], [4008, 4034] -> 1.51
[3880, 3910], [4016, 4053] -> 1.27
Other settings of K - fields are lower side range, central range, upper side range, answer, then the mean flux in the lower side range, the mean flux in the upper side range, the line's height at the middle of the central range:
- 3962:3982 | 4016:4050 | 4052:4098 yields -4.8 angstrom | 7.16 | 10.4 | 9.1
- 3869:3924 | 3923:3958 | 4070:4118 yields 5.8 angstrom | 9.11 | 9.95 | 9.3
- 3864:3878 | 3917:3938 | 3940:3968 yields 5.2 angstrom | 10.1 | 8.62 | 9.1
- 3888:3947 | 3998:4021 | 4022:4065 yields -1.6 angstrom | 8.2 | 10.3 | 9.74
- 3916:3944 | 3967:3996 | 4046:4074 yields 0.3 angstrom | 7.3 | 10.4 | 8.53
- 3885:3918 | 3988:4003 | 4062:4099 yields -0.5 angstrom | 8.86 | 10.4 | 9.69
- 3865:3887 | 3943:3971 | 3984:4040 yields 5.4 angstrom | 9.69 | 10.3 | 10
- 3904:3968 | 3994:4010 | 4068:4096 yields -1.7 angstrom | 8.24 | 10.5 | 9.28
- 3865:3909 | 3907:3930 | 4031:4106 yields 0.6 angstrom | 9.15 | 10.1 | 9.32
